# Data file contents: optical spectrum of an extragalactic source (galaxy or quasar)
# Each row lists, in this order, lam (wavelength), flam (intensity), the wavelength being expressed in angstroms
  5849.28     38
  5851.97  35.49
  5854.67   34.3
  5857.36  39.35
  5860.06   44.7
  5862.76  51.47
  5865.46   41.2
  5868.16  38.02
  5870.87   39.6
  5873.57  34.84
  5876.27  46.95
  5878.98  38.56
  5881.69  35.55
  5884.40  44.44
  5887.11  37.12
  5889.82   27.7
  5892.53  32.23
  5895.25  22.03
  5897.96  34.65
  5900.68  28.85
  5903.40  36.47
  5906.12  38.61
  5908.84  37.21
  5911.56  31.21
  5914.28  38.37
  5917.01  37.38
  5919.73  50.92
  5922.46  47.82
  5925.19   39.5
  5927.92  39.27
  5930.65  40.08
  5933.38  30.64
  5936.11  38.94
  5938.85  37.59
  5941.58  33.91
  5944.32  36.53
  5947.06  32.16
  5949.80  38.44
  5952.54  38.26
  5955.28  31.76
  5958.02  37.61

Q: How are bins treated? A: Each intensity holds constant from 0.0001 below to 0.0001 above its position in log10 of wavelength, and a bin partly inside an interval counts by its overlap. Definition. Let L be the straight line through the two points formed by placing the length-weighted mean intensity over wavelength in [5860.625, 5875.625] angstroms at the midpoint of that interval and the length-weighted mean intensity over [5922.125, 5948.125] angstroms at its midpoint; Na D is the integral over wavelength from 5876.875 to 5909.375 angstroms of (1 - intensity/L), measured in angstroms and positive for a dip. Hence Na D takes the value 4.30 angstroms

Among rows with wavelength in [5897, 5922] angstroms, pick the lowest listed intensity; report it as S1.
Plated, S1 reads 28.85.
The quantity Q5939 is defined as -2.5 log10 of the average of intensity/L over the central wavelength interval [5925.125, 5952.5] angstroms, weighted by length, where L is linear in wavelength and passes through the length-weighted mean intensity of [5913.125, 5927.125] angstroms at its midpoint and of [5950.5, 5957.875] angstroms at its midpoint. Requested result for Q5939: 0.064 mag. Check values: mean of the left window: 42.7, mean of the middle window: 36.6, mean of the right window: 35.8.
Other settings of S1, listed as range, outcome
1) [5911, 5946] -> 30.64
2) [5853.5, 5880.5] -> 34.3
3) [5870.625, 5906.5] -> 22.03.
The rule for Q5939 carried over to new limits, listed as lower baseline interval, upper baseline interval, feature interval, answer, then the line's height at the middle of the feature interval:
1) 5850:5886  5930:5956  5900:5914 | 0.09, 38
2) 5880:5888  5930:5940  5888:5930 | 0.05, 37.9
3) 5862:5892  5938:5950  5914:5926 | -0.18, 36.7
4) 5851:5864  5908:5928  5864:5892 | 0.07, 40.9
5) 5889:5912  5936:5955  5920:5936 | -0.16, 34.6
